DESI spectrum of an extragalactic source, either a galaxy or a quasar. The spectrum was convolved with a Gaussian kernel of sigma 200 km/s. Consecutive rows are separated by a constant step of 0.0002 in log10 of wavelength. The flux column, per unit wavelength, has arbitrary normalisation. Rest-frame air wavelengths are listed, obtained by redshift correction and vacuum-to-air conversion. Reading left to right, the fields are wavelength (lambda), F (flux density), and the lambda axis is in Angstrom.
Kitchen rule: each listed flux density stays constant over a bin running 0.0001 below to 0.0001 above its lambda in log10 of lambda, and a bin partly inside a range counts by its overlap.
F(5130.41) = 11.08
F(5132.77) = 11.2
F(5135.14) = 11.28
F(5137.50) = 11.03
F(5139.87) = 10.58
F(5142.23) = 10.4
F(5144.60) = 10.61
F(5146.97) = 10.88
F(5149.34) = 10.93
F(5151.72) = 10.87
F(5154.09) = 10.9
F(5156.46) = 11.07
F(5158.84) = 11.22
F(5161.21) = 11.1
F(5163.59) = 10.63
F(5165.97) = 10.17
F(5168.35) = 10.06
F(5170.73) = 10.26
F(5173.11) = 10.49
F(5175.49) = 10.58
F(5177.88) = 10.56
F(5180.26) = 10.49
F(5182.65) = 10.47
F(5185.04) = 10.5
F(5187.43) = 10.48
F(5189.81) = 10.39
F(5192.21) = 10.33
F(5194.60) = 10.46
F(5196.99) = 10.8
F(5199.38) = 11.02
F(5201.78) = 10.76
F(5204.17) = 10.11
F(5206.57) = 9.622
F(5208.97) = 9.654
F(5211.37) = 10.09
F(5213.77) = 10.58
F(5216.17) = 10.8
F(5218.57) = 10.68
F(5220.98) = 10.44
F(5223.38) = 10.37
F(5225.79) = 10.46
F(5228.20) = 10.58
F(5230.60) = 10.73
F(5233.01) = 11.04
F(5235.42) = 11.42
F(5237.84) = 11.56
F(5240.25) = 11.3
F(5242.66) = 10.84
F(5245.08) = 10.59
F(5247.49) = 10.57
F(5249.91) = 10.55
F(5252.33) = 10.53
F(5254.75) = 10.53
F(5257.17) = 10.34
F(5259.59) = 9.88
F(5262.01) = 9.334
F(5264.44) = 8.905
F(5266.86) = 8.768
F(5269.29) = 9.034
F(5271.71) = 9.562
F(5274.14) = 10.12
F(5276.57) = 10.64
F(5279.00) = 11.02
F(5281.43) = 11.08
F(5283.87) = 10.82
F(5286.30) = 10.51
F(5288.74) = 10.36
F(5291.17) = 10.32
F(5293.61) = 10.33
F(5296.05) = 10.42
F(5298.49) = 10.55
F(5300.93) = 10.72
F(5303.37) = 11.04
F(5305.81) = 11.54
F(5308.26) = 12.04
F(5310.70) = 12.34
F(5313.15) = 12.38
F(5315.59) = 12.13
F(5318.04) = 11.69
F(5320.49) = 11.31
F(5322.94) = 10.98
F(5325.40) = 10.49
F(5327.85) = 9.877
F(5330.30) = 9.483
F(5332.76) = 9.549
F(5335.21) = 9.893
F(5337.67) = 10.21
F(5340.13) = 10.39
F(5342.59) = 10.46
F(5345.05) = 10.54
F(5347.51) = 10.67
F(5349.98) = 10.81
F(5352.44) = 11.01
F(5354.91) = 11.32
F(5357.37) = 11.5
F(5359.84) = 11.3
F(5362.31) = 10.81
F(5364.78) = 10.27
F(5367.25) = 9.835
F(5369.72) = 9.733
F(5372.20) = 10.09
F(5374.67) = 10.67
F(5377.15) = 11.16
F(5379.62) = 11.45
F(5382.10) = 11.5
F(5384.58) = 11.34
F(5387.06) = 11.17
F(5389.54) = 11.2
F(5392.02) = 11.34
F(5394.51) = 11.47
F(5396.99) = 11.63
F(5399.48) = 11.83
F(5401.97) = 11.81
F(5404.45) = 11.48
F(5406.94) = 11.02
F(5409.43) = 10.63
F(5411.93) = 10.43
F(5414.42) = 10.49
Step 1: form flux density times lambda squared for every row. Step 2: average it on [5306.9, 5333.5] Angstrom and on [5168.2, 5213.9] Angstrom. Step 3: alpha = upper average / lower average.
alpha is 1.13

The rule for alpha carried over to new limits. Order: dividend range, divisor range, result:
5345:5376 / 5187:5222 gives 1.09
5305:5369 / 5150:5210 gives 1.10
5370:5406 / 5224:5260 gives 1.11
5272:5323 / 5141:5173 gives 1.09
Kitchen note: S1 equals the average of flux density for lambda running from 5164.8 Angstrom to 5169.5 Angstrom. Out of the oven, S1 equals 10.1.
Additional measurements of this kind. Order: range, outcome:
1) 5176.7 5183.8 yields 10.5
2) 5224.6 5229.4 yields 10.5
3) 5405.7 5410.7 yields 10.8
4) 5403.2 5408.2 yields 11.3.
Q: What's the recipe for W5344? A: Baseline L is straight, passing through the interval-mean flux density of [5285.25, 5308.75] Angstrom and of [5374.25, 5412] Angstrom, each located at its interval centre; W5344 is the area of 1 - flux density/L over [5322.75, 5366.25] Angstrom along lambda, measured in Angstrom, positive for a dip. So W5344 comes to 2.0 Angstrom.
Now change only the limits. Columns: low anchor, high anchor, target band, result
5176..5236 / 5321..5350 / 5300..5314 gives -1.83 Angstrom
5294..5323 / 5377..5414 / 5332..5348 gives 1.58 Angstrom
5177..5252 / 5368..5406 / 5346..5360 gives -0.02 Angstrom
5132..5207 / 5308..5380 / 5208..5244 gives -0.07 Angstrom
